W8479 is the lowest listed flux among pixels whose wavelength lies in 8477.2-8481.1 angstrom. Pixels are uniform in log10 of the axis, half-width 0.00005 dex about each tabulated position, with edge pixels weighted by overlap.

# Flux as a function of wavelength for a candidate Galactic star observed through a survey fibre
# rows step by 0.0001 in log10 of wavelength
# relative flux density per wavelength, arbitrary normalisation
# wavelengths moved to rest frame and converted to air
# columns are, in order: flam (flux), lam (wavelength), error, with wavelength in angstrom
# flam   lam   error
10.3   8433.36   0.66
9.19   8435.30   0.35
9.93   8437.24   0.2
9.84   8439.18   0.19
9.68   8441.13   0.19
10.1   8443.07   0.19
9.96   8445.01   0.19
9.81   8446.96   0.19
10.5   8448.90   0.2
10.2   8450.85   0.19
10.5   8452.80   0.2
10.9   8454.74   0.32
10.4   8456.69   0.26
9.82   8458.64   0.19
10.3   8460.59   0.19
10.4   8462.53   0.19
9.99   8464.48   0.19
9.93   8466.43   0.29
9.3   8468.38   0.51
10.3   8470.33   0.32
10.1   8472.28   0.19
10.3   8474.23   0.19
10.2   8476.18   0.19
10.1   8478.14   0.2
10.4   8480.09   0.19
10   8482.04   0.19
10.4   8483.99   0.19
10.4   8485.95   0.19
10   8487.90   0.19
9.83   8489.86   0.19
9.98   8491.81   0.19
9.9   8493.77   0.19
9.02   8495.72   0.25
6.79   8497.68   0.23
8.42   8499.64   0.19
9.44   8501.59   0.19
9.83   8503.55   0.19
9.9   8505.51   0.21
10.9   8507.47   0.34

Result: 10.1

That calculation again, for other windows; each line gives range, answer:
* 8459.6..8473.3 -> 9.3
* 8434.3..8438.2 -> 9.19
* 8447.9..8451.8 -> 10.2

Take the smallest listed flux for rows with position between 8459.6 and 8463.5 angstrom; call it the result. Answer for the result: 10.3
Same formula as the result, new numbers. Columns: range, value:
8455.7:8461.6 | 9.82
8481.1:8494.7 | 9.83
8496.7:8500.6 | 6.79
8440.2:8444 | 9.68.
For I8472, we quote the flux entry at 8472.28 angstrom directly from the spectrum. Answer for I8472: 10.1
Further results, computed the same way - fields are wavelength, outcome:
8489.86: 9.83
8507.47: 10.9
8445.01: 9.96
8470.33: 10.3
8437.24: 9.93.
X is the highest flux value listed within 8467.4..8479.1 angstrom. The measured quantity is 10.3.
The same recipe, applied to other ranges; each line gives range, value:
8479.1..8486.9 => 10.4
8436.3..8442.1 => 9.93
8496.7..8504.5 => 9.83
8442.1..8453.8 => 10.5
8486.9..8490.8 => 10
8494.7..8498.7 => 9.02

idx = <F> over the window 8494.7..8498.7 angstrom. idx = 7.93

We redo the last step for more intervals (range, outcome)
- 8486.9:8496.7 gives 9.75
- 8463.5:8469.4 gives 9.74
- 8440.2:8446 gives 9.92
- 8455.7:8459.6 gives 10.1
